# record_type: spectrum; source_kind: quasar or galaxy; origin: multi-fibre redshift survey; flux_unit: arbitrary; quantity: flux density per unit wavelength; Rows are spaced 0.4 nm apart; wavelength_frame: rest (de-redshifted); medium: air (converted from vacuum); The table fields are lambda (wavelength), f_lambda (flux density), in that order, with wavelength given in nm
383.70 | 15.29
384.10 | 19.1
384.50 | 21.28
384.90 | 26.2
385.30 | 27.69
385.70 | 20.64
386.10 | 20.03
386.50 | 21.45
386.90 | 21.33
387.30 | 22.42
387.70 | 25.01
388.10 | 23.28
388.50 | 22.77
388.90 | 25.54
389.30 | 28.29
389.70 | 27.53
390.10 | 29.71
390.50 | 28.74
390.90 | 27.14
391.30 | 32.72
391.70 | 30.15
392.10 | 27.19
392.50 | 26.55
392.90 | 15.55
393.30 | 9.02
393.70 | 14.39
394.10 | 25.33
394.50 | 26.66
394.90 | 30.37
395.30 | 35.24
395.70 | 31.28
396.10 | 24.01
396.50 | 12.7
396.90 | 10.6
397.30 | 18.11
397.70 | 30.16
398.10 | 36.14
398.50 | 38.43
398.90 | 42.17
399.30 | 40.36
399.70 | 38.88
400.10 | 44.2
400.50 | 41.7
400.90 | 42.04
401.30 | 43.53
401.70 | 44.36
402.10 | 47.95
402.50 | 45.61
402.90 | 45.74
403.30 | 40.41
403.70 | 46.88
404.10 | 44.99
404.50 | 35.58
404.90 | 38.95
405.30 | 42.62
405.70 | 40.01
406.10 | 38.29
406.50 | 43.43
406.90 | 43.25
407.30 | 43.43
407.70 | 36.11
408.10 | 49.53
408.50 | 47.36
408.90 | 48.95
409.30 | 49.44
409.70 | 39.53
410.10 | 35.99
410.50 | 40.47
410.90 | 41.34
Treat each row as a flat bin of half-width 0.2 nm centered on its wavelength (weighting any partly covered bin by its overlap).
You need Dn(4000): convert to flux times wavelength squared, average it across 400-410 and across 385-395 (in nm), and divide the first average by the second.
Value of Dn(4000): 1.9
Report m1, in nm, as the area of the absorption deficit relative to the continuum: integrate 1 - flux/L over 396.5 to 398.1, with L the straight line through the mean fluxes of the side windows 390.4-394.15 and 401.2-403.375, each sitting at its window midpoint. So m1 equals 0.638 nm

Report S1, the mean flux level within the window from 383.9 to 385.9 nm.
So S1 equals 23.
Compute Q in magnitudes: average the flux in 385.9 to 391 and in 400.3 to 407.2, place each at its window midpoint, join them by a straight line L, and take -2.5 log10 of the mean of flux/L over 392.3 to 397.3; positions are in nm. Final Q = 0.43 mag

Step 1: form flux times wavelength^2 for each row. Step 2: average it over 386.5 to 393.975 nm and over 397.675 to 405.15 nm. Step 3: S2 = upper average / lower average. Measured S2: 1.83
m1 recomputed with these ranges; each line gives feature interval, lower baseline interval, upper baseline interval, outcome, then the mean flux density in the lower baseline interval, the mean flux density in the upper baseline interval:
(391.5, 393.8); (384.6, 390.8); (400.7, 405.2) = 0.73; 24.7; 43.3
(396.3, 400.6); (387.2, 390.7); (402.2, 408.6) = 0.49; 26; 42.6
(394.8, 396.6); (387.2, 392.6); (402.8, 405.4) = 0.31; 27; 42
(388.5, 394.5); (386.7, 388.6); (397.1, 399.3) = 0.39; 23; 33.7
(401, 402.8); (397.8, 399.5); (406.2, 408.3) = -0.22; 38.7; 42.9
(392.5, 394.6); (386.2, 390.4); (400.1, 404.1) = 0.89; 24.7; 44.3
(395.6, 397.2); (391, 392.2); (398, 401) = 0.77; 30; 40.6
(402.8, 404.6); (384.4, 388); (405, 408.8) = -0.15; 23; 42.7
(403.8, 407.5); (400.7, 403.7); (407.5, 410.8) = 0.22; 44.4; 43.4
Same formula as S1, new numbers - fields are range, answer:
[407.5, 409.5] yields 46.3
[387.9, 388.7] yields 23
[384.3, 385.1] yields 23.7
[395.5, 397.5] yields 19.3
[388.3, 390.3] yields 26.8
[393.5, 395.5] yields 26.4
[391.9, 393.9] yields 18.5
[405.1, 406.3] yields 40.3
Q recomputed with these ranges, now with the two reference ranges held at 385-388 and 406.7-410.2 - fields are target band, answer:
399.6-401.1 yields -0.16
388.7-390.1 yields -0.08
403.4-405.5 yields -0.04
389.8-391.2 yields -0.08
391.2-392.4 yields -0.06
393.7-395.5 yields 0.11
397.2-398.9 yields 0.04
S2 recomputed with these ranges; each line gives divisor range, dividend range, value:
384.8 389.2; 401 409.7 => 2.04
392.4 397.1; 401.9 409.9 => 2.11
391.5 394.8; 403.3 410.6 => 2.06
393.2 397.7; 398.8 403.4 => 1.99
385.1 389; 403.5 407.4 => 1.99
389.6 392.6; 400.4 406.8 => 1.58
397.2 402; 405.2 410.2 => 1.15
